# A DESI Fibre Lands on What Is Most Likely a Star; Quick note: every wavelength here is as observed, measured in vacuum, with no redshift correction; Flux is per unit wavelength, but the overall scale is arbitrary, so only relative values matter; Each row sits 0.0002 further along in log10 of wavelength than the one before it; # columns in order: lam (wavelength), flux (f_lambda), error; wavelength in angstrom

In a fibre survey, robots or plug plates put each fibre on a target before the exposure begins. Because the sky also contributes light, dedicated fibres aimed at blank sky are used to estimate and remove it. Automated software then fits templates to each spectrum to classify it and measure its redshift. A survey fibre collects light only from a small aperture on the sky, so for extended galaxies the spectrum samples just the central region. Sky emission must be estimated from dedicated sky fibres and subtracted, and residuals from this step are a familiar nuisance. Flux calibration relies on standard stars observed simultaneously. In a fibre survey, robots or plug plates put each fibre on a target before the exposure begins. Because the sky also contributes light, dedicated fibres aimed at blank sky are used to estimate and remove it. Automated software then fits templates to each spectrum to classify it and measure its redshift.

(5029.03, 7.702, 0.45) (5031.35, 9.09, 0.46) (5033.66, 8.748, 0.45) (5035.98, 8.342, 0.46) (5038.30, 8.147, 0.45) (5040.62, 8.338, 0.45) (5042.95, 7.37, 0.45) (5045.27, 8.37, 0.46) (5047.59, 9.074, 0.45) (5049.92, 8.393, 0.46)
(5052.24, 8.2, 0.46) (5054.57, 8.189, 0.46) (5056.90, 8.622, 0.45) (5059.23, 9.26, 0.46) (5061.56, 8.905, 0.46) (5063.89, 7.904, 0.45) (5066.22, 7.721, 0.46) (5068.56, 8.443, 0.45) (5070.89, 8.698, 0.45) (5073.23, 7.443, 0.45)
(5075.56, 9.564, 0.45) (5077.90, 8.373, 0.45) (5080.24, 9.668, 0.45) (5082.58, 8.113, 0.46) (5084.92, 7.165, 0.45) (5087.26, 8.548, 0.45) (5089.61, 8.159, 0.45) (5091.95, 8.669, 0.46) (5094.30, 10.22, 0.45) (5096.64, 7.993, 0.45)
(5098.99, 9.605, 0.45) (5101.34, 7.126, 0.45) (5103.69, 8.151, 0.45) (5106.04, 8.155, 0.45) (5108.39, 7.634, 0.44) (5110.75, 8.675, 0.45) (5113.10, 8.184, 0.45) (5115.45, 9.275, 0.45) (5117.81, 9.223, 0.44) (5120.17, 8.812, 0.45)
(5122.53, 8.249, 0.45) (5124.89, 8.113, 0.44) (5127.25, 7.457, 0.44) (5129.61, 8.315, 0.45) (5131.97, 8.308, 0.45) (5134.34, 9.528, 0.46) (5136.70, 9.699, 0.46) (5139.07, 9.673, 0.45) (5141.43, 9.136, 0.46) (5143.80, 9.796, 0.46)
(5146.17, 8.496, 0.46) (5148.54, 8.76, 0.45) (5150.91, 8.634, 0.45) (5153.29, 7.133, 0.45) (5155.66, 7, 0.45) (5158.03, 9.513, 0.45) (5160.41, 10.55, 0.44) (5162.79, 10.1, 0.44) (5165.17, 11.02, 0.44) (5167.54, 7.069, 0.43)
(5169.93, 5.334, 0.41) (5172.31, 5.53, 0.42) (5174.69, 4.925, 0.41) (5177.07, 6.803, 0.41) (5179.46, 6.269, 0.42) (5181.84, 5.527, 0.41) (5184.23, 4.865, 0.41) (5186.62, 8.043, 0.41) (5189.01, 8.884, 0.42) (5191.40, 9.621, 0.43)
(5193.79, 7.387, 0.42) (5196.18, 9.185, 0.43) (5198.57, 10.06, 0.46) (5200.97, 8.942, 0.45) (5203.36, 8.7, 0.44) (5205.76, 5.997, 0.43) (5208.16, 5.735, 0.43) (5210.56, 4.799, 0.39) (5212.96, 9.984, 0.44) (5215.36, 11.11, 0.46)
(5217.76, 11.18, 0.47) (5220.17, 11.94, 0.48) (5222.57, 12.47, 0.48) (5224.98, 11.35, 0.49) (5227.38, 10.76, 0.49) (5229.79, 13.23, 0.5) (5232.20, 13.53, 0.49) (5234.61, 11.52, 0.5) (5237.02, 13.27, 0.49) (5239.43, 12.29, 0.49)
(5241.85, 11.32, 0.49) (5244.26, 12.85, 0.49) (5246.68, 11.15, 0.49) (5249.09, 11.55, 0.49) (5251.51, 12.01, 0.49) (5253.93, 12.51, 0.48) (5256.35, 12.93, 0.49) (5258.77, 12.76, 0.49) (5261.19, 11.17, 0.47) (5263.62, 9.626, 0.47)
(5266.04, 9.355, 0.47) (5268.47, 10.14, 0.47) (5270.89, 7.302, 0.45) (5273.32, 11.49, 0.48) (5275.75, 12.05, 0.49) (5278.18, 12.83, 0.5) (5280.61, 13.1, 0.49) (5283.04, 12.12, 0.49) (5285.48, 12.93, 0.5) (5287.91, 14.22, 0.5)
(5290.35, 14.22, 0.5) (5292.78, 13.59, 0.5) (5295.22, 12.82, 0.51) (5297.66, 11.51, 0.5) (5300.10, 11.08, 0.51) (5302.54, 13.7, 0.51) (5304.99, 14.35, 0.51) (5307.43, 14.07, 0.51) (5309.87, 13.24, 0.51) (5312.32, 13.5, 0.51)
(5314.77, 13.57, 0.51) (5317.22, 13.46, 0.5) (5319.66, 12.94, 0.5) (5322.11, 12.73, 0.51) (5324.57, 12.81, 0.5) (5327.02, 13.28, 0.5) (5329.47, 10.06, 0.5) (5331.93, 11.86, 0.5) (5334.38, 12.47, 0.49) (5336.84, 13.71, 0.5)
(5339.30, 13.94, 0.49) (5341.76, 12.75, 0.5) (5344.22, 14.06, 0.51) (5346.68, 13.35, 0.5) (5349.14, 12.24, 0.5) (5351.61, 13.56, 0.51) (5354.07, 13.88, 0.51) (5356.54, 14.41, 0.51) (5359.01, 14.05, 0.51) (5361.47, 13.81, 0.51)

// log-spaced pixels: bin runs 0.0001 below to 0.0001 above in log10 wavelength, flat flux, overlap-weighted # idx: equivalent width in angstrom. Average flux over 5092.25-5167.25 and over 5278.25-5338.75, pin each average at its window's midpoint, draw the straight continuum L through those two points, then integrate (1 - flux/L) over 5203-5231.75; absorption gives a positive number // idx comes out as 2.6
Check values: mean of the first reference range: 8.77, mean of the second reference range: 13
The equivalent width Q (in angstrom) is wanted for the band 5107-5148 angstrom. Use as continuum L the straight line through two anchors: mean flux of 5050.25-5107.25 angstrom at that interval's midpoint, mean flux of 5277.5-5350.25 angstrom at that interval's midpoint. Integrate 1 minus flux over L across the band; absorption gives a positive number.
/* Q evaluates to 2.90 angstrom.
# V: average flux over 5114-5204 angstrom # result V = 8.26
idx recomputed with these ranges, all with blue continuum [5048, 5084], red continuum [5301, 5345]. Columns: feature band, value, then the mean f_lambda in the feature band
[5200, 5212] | 4.52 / 6.86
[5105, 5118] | 1.18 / 8.48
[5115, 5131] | 1.79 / 8.45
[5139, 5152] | 1.17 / 9.04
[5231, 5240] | -0.88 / 12.7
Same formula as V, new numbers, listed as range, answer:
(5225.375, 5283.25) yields 11.7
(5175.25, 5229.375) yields 8.65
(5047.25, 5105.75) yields 8.47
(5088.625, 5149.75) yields 8.67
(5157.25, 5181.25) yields 7.62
